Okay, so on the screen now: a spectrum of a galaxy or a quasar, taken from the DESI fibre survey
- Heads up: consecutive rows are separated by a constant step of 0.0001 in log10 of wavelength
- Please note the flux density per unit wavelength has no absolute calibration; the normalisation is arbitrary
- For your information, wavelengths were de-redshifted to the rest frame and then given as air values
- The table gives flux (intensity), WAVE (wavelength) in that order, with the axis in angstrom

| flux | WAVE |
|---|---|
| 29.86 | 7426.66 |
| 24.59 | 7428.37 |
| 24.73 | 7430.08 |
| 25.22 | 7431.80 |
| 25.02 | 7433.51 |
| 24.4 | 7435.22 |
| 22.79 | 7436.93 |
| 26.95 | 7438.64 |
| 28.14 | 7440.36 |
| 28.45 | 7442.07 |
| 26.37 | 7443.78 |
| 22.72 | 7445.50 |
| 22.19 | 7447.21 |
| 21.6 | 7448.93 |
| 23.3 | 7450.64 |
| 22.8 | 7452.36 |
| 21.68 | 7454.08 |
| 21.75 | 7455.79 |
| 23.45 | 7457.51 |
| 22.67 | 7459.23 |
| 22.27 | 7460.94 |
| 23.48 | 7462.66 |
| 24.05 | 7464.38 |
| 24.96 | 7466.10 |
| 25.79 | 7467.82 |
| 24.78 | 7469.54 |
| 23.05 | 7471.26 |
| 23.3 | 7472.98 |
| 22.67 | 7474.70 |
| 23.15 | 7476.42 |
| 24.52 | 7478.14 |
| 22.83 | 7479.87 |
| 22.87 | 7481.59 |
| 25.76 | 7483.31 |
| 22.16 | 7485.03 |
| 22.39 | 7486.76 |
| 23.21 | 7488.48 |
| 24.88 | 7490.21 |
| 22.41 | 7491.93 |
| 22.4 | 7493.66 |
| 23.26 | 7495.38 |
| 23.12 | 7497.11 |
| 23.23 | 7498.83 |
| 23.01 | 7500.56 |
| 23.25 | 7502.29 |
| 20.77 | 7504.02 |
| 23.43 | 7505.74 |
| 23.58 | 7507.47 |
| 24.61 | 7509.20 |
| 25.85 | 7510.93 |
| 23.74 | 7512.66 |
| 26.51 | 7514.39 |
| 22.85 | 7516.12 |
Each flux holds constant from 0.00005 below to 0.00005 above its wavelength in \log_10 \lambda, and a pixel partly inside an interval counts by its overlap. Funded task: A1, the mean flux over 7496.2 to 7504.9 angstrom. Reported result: 22.7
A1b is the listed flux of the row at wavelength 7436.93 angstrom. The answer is 22.79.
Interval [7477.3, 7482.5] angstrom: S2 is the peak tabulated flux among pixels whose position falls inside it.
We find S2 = 24.52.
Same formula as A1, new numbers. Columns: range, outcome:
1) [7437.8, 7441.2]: 27.5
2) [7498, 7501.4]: 23.1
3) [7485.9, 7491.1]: 23.5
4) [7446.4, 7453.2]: 22.5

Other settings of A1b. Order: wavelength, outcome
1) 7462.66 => 23.48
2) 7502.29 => 23.25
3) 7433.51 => 25.02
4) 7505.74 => 23.43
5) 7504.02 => 20.77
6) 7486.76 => 22.39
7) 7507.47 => 23.58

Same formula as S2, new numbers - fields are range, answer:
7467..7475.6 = 25.79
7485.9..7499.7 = 24.88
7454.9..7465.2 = 24.05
